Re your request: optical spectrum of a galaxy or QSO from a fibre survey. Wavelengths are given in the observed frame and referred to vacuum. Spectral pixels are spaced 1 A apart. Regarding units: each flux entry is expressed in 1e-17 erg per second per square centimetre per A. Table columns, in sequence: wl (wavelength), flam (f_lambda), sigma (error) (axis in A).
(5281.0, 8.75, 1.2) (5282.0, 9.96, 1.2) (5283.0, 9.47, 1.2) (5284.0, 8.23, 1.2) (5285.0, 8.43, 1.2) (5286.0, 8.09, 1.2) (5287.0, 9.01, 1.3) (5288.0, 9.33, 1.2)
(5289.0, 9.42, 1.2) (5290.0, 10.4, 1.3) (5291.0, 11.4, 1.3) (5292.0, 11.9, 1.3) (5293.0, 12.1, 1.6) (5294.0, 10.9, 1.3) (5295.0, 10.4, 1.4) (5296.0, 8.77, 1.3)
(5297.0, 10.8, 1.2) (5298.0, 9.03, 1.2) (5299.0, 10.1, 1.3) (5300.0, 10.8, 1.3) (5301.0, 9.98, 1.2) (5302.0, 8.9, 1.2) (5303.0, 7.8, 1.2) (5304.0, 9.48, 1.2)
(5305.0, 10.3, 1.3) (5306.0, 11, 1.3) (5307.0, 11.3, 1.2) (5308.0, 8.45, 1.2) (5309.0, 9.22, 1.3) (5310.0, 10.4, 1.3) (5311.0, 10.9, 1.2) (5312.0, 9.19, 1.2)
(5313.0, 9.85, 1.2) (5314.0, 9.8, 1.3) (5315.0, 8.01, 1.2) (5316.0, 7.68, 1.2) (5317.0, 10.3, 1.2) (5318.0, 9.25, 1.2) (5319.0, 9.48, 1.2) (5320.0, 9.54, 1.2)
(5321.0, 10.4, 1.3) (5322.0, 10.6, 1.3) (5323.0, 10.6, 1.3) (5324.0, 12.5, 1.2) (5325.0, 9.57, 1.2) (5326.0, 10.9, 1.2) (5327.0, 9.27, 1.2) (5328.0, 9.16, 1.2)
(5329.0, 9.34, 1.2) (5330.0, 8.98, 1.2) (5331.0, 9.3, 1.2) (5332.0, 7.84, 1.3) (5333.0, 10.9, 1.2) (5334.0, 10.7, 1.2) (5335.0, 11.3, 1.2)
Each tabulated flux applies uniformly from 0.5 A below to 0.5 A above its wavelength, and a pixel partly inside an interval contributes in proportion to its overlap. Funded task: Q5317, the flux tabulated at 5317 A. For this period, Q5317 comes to 10.3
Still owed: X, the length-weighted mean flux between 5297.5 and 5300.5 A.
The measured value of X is 9.98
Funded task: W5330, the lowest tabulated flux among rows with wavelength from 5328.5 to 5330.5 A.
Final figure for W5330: 8.98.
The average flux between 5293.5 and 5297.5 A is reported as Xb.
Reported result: 10.2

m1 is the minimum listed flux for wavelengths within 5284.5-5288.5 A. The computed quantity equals 8.09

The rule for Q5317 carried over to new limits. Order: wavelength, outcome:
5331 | 9.3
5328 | 9.16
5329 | 9.34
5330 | 8.98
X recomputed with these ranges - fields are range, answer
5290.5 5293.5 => 11.8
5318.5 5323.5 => 10.1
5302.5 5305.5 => 9.19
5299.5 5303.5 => 9.37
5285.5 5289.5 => 8.96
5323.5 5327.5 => 10.6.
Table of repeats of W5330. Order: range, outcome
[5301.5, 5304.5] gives 7.8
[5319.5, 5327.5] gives 9.27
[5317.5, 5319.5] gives 9.25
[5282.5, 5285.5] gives 8.23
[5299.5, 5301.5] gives 9.98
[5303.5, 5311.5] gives 8.45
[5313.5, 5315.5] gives 8.01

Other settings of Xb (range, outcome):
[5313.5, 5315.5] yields 8.91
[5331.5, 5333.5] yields 9.37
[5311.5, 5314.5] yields 9.61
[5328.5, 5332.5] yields 8.87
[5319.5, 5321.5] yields 9.97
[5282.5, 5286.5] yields 8.55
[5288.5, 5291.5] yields 10.4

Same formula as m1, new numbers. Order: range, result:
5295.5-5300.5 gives 8.77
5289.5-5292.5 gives 10.4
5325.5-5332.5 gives 7.84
